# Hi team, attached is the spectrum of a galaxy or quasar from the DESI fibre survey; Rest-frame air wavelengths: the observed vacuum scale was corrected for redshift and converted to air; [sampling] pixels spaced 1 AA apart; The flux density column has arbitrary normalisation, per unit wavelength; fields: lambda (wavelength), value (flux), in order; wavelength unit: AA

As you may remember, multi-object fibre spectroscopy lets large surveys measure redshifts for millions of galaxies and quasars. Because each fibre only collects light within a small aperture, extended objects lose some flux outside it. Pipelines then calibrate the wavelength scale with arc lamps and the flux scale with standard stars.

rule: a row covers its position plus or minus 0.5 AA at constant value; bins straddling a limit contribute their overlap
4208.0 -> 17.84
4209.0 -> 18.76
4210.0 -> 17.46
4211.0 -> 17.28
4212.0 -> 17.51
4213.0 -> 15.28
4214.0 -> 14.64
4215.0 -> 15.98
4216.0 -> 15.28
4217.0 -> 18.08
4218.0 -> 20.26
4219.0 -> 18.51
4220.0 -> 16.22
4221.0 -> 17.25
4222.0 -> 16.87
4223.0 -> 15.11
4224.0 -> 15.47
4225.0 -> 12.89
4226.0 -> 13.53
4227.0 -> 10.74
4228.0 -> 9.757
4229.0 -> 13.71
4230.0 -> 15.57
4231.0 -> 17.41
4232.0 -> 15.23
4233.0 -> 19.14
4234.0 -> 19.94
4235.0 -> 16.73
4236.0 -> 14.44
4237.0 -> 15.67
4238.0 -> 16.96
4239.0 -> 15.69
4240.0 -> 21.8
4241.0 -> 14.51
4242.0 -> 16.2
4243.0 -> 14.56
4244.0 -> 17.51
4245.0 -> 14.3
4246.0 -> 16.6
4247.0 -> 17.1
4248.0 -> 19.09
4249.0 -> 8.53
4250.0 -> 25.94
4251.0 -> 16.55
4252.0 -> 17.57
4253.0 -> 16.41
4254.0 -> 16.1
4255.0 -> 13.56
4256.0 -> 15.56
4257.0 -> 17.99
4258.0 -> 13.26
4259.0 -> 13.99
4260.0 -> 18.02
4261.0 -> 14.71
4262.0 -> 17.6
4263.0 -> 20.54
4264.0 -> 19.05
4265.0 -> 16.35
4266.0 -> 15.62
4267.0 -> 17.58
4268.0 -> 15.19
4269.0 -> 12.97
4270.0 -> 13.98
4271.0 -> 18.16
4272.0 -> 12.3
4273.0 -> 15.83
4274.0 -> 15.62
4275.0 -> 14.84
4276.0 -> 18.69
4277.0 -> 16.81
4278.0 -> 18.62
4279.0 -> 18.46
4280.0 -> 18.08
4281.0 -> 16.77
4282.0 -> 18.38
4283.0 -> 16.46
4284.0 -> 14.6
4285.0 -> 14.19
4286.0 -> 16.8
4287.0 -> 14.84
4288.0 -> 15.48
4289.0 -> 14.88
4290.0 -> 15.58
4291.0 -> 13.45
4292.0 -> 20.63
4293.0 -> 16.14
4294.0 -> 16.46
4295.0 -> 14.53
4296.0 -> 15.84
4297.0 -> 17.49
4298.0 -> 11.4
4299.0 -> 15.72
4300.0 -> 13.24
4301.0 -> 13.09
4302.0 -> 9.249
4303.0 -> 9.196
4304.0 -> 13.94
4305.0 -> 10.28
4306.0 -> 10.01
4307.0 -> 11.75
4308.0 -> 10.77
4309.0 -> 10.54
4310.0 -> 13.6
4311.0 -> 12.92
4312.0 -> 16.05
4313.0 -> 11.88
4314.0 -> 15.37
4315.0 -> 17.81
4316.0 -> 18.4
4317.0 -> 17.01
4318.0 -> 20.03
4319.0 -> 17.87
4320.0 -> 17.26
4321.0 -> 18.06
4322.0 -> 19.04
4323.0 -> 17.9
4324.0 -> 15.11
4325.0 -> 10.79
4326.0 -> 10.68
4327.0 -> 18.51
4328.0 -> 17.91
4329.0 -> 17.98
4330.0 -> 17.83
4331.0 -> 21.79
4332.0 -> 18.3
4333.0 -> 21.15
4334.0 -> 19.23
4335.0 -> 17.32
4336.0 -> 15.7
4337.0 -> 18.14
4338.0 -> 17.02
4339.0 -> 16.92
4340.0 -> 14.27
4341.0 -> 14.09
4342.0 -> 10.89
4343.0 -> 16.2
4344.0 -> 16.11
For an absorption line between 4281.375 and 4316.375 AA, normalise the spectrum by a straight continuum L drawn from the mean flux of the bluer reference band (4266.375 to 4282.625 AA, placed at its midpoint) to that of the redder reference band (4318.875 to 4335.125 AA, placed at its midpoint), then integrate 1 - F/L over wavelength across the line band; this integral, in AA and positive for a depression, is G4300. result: 5.3 AA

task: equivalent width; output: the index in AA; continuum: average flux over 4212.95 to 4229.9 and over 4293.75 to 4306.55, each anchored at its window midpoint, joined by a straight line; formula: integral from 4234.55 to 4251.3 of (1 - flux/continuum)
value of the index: -2.22 AA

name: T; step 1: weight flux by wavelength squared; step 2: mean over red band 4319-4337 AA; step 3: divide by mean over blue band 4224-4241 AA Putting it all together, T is 1.17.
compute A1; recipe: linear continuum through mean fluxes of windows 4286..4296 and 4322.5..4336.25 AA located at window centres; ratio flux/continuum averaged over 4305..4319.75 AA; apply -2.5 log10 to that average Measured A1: 0.15 mag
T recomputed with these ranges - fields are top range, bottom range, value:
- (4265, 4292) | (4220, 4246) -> 1.04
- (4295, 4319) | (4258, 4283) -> 0.85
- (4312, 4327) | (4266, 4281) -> 1.03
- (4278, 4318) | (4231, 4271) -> 0.91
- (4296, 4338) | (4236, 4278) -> 0.97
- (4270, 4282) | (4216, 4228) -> 1.10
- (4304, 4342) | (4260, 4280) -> 0.98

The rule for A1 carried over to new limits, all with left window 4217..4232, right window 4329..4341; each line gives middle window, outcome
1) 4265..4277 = 0.05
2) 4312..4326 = 0.07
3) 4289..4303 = 0.16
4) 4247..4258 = -0.04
